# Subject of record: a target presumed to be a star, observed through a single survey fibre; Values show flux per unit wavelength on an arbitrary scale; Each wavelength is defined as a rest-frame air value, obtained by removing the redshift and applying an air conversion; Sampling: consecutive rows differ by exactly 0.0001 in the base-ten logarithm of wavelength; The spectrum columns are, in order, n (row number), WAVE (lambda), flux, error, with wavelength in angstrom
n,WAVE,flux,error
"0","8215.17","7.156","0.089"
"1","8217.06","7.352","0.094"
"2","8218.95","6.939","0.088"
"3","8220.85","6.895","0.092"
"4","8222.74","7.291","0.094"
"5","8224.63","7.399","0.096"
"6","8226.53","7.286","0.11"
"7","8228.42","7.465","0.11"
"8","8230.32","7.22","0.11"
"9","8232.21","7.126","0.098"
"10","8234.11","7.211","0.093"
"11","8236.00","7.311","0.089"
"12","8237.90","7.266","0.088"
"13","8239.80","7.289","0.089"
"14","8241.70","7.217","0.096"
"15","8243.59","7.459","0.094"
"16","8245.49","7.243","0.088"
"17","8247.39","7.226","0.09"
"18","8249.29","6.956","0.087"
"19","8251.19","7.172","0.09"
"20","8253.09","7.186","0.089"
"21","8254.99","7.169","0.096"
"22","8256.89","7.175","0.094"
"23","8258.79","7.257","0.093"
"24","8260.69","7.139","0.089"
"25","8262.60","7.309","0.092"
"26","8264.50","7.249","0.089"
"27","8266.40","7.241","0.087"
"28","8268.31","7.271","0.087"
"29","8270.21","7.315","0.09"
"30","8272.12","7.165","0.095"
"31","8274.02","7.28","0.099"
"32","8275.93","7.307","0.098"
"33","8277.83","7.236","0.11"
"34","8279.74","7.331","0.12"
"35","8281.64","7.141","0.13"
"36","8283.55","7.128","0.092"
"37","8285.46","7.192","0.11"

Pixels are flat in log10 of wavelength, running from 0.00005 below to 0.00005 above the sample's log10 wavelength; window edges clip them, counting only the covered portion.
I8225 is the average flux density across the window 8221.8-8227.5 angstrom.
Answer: 7.33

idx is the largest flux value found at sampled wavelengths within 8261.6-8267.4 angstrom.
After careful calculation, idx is 7.309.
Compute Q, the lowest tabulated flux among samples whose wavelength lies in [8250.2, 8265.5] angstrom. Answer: 7.139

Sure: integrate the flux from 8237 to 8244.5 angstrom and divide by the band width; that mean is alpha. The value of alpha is 7.31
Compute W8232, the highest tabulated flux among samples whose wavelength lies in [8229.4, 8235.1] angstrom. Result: 7.22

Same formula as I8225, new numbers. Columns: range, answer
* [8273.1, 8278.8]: 7.27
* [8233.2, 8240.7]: 7.27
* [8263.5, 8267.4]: 7.25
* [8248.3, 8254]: 7.1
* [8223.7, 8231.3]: 7.34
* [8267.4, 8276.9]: 7.27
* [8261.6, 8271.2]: 7.27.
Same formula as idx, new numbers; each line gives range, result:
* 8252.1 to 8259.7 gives 7.257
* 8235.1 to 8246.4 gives 7.459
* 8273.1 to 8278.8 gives 7.307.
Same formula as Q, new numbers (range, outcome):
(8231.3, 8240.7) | 7.126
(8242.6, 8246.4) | 7.243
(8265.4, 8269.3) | 7.241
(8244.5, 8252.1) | 6.956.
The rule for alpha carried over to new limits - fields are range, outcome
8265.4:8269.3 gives 7.26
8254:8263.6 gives 7.21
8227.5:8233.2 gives 7.26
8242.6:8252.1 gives 7.21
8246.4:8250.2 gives 7.09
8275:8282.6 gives 7.26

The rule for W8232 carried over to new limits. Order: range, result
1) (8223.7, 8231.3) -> 7.465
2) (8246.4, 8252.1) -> 7.226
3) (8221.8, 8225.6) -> 7.399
